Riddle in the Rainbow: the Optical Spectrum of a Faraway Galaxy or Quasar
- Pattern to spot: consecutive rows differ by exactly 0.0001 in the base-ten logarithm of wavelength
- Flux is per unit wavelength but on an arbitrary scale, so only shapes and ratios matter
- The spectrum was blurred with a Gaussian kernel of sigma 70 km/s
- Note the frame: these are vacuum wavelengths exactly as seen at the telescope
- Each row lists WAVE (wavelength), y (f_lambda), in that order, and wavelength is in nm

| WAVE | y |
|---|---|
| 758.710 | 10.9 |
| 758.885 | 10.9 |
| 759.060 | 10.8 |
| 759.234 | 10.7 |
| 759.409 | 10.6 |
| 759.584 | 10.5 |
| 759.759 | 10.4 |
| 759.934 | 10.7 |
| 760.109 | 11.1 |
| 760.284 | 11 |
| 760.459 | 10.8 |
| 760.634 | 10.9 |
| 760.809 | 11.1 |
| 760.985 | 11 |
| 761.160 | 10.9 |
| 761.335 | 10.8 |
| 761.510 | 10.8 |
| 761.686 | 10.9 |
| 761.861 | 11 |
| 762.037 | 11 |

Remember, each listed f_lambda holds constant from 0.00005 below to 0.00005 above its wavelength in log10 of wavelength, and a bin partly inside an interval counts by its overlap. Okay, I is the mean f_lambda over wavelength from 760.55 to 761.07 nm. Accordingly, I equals 11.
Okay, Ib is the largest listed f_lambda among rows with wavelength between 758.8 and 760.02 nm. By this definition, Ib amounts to 10.9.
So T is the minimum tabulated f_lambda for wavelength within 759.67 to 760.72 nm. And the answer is 10.4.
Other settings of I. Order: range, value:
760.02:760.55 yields 11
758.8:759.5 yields 10.8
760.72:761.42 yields 10.9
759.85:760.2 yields 10.9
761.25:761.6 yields 10.8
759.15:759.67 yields 10.6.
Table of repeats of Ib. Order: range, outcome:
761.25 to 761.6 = 10.8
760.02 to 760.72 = 11.1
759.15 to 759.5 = 10.7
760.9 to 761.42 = 11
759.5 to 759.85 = 10.5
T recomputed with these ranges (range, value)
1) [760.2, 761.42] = 10.8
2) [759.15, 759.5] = 10.6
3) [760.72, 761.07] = 11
